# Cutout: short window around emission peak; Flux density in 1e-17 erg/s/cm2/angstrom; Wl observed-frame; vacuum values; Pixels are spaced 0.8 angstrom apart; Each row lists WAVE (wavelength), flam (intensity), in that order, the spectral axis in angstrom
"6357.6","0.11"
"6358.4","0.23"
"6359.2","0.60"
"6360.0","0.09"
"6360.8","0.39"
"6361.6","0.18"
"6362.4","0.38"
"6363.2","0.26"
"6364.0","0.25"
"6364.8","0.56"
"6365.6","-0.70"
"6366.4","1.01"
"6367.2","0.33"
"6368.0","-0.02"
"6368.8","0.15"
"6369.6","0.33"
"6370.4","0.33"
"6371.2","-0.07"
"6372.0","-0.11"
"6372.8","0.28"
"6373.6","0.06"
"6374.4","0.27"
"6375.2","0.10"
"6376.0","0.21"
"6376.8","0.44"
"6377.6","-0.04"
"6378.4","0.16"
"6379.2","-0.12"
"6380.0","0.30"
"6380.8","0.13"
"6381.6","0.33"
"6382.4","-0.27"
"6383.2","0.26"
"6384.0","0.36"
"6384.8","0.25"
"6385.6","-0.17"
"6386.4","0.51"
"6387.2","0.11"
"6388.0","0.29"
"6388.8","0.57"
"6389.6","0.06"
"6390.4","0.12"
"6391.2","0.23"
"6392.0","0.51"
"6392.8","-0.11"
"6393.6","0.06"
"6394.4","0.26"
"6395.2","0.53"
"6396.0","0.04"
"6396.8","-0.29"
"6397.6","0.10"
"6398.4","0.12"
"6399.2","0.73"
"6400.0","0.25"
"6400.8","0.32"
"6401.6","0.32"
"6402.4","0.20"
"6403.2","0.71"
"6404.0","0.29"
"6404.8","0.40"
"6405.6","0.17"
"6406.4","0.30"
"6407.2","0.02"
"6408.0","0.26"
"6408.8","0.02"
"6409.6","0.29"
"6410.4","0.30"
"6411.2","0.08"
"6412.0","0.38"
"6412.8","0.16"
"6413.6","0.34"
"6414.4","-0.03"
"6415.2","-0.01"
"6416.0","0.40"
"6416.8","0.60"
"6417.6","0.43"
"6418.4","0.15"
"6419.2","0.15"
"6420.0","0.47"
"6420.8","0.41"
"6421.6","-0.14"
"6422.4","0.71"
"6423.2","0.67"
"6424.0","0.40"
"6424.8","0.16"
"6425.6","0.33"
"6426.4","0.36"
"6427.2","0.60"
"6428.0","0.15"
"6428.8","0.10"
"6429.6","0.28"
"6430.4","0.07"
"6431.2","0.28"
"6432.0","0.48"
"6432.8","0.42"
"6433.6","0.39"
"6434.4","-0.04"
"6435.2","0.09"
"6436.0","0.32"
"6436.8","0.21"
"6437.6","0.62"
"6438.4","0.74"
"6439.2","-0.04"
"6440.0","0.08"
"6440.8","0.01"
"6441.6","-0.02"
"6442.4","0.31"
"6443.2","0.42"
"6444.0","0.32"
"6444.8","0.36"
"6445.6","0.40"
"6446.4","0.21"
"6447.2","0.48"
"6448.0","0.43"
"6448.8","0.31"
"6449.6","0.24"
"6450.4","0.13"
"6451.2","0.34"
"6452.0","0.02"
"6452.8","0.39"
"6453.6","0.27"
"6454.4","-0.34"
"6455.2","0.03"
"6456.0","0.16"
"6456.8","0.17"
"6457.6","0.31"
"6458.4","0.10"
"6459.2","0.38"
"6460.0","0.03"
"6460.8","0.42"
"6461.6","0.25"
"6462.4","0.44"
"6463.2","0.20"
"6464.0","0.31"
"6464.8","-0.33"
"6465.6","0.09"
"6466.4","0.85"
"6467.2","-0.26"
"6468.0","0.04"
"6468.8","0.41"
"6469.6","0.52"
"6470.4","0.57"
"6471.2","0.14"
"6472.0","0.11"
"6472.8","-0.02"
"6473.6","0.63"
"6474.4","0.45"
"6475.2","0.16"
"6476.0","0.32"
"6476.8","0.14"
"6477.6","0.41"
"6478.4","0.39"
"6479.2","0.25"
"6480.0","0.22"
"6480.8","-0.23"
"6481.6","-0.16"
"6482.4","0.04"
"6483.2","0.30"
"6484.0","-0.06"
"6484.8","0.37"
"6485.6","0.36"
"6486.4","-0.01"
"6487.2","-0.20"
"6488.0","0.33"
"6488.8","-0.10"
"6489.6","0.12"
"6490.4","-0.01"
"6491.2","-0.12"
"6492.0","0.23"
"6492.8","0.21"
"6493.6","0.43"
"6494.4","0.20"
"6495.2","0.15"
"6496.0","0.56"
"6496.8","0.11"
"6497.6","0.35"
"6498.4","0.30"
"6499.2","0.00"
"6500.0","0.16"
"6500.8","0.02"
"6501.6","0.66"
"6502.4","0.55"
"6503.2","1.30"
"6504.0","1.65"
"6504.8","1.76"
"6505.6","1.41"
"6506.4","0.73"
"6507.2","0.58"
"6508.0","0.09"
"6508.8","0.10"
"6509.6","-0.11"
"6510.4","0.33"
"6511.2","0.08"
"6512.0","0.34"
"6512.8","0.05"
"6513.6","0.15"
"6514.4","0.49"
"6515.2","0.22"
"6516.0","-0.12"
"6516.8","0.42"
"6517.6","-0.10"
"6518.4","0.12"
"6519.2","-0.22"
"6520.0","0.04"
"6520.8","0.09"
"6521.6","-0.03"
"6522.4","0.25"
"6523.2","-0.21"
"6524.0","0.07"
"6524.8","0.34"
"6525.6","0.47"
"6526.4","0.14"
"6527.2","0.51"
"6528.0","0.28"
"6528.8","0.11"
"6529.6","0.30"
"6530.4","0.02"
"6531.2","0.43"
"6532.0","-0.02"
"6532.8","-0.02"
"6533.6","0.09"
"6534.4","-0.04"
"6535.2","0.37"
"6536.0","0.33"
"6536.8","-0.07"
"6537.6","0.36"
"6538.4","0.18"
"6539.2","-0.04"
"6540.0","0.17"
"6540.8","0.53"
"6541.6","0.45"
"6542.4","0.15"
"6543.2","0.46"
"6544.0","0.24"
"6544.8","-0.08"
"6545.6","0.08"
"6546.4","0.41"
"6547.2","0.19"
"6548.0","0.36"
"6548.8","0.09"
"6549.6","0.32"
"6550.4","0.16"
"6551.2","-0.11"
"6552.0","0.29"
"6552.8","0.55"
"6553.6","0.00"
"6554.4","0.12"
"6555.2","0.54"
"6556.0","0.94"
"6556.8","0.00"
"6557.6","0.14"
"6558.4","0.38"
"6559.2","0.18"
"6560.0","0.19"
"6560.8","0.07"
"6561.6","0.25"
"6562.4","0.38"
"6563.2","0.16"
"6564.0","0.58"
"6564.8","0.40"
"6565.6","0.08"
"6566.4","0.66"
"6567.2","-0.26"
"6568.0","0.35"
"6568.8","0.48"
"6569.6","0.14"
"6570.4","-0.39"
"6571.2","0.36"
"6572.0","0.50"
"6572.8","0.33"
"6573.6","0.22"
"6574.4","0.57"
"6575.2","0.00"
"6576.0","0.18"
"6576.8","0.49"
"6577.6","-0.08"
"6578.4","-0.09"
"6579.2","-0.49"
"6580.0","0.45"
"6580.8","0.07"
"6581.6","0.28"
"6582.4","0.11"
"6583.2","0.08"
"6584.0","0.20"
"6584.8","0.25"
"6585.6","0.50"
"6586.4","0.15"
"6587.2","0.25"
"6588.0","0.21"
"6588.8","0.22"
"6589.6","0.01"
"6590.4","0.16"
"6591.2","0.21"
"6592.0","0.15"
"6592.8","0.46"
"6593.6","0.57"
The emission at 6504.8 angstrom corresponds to H-beta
